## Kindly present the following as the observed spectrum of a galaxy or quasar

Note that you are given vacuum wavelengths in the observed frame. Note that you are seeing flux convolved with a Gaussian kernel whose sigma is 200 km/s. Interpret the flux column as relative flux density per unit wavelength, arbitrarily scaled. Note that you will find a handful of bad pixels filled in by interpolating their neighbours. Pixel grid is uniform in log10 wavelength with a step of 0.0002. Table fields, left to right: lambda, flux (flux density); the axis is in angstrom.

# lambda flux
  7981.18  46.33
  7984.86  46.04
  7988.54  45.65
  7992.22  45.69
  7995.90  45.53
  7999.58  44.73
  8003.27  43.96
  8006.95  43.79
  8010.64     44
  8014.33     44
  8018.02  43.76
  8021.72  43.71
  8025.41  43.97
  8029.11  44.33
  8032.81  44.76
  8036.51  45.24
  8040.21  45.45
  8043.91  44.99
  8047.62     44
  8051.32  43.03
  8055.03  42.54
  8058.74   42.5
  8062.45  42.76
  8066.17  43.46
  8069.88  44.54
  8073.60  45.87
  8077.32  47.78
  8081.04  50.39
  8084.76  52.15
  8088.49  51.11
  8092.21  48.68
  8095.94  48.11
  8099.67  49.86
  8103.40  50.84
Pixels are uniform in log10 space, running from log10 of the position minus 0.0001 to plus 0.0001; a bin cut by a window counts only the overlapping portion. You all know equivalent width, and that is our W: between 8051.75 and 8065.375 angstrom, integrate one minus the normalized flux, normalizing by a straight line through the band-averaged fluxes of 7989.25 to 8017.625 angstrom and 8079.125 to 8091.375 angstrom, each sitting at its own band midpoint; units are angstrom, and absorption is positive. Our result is 1.72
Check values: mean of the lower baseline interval 44.5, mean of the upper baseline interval 51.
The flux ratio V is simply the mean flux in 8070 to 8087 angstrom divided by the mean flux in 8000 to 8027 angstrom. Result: 1.1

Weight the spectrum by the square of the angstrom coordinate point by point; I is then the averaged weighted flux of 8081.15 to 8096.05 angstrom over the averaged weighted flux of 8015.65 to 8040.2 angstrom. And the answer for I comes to 1.2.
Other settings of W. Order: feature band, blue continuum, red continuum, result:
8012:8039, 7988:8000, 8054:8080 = 0.45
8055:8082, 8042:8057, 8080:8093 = 1.35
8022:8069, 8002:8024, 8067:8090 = 2.19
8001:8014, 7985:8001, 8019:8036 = 0.29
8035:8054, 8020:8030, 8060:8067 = -0.42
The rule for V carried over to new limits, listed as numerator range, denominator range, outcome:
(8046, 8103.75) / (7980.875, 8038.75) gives 1.04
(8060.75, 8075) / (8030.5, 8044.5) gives 0.98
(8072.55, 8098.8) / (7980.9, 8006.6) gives 1.09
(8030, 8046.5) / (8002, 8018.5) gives 1.02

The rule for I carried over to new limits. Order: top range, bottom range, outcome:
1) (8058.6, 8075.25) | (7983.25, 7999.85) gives 0.98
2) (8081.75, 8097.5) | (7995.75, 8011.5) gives 1.15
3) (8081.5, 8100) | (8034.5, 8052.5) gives 1.13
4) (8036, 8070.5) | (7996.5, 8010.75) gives 1.00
